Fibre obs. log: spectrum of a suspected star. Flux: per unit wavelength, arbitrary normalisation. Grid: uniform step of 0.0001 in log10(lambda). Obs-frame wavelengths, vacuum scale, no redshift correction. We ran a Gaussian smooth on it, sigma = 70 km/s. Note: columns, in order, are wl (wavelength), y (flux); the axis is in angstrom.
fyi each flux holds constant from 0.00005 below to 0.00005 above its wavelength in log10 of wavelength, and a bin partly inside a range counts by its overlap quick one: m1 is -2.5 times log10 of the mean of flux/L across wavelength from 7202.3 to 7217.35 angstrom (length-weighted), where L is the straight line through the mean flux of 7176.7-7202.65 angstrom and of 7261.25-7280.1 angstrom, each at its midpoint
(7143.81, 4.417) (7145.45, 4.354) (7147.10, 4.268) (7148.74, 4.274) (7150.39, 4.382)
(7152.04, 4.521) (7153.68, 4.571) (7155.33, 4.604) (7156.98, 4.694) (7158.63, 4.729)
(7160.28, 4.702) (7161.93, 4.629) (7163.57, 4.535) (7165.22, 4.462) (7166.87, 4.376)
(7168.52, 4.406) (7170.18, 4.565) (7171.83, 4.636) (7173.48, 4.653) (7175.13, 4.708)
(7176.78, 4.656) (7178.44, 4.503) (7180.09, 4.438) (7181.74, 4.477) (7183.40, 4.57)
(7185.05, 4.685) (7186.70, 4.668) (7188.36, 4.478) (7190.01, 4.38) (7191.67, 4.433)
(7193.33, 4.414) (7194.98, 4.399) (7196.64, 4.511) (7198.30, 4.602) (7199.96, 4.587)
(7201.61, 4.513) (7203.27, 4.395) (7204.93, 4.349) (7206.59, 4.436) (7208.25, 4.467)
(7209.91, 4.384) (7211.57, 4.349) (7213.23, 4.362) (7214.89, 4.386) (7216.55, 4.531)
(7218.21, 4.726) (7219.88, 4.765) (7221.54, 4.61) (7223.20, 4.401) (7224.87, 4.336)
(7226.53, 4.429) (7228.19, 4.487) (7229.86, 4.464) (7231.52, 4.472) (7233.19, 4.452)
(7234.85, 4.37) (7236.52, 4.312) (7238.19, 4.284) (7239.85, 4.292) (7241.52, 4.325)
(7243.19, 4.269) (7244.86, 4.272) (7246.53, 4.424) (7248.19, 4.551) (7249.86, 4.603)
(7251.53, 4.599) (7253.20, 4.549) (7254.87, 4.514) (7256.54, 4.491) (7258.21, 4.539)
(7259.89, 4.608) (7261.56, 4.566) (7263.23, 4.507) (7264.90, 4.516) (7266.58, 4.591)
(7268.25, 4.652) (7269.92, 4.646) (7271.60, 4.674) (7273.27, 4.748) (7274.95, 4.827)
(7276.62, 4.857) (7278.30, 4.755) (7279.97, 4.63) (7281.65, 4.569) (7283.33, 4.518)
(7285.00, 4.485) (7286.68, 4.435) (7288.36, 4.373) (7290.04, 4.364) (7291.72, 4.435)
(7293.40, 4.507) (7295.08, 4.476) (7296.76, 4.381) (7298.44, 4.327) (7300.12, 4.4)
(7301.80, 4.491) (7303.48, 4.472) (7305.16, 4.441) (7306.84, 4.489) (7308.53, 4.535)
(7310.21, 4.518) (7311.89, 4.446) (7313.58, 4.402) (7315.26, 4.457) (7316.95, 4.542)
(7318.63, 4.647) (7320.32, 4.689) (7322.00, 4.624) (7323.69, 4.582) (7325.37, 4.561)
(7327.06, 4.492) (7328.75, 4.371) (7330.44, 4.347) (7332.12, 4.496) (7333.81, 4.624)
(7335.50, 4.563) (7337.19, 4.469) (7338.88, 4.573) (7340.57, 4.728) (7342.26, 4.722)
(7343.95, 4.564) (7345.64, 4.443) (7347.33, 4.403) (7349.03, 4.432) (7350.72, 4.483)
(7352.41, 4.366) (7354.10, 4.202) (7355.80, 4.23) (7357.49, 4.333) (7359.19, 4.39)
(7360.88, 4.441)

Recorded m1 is 0.04 mag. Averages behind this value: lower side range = 4.51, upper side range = 4.67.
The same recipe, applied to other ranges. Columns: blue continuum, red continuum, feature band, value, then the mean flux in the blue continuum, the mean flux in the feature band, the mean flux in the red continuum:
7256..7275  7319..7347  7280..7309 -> 0.03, 4.61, 4.46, 4.55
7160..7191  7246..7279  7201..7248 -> 0.04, 4.55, 4.42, 4.61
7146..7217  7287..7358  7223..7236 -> 0.02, 4.5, 4.42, 4.48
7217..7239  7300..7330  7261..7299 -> -0.02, 4.47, 4.56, 4.51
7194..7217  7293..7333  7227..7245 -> 0.02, 4.45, 4.37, 4.49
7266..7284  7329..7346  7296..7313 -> 0.04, 4.68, 4.45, 4.55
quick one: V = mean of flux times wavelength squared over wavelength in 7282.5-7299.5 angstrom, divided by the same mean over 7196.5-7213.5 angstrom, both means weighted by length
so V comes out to 1.02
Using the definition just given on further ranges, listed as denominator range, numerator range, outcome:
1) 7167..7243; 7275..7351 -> 1.04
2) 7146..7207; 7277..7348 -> 1.04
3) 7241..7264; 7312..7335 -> 1.03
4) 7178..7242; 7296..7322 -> 1.03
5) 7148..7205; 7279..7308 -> 1.02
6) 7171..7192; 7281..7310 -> 1.01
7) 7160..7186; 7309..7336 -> 1.03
